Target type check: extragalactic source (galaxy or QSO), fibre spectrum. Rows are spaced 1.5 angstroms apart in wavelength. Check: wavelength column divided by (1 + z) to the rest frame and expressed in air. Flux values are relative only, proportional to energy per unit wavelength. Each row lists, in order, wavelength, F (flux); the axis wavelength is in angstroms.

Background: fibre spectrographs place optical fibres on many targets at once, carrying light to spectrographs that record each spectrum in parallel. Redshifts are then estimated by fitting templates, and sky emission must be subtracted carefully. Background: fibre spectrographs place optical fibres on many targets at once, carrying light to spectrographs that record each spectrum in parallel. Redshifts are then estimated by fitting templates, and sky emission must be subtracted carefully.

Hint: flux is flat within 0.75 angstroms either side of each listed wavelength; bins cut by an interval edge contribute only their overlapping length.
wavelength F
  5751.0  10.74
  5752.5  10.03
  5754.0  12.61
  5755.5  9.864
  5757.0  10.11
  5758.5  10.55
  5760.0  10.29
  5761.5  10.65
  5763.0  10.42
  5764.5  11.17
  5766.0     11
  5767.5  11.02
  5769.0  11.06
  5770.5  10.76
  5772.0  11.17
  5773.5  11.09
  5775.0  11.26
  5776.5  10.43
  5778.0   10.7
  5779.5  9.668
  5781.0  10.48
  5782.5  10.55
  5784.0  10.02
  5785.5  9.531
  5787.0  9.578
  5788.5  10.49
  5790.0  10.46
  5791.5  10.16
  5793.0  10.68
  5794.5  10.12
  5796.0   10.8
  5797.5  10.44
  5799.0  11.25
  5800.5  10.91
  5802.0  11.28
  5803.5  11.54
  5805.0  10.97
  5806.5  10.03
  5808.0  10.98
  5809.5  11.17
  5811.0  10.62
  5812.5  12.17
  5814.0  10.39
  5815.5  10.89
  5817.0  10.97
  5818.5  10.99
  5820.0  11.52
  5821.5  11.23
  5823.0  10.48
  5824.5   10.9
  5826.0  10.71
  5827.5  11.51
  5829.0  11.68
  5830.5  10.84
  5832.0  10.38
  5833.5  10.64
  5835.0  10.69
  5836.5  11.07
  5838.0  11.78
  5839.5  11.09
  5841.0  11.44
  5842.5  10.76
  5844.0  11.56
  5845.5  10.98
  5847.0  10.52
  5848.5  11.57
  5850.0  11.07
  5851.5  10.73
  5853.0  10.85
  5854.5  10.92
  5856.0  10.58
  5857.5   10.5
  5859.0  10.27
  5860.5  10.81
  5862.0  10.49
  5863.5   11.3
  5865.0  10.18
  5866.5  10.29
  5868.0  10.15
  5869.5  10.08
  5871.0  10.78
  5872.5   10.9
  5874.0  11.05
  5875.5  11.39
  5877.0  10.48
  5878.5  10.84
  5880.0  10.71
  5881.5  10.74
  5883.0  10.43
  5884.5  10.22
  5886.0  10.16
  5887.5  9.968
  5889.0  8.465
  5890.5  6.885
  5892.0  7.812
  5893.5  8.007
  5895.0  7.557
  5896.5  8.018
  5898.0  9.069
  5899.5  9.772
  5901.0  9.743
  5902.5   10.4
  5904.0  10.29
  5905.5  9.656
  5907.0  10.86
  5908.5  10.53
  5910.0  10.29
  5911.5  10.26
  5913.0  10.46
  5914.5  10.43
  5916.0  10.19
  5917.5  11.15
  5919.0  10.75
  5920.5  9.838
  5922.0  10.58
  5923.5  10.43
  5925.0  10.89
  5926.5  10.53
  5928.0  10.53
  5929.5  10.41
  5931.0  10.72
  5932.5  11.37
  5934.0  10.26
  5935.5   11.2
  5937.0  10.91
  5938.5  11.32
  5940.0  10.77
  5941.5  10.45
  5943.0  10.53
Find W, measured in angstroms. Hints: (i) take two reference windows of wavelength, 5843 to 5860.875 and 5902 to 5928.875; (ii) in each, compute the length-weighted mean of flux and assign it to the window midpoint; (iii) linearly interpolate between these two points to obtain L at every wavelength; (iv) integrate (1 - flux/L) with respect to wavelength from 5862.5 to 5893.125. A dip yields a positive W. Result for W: 1.7 angstroms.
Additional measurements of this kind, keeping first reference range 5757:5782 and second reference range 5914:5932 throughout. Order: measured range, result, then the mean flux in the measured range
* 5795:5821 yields -0.8 angstroms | 11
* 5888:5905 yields 2.9 angstroms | 8.76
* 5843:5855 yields -0.4 angstroms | 11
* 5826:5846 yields -0.9 angstroms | 11.1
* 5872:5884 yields -0.2 angstroms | 10.8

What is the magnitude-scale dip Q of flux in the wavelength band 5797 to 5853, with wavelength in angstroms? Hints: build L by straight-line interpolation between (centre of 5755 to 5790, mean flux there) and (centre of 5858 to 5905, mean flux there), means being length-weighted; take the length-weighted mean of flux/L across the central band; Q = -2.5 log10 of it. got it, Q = -0.08 mag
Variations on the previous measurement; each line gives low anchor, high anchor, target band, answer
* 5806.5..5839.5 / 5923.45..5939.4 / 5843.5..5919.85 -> 0.07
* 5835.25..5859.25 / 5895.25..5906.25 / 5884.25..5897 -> 0.15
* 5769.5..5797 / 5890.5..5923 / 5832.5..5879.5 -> -0.08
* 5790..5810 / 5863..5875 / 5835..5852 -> -0.05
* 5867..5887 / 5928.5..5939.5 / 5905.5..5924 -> 0.03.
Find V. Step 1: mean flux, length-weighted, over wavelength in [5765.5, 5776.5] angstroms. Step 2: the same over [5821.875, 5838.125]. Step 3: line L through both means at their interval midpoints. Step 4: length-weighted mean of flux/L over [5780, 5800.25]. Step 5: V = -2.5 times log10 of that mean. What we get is 0.06 mag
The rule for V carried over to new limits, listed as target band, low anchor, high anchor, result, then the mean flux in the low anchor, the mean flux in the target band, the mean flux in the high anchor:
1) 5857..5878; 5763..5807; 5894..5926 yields -0.039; 10.6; 10.6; 10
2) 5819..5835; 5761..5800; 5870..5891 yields -0.056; 10.6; 11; 10.3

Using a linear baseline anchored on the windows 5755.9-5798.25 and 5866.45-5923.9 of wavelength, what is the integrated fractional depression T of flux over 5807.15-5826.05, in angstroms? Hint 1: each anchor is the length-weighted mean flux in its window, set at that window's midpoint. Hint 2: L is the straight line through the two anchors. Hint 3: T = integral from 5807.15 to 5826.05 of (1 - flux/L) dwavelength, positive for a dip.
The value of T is -1.2 angstroms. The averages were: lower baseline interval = 10.5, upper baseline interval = 9.98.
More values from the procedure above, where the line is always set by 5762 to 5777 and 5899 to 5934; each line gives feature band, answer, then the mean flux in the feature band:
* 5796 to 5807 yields -0.1 angstroms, 10.9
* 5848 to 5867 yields -0.2 angstroms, 10.7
